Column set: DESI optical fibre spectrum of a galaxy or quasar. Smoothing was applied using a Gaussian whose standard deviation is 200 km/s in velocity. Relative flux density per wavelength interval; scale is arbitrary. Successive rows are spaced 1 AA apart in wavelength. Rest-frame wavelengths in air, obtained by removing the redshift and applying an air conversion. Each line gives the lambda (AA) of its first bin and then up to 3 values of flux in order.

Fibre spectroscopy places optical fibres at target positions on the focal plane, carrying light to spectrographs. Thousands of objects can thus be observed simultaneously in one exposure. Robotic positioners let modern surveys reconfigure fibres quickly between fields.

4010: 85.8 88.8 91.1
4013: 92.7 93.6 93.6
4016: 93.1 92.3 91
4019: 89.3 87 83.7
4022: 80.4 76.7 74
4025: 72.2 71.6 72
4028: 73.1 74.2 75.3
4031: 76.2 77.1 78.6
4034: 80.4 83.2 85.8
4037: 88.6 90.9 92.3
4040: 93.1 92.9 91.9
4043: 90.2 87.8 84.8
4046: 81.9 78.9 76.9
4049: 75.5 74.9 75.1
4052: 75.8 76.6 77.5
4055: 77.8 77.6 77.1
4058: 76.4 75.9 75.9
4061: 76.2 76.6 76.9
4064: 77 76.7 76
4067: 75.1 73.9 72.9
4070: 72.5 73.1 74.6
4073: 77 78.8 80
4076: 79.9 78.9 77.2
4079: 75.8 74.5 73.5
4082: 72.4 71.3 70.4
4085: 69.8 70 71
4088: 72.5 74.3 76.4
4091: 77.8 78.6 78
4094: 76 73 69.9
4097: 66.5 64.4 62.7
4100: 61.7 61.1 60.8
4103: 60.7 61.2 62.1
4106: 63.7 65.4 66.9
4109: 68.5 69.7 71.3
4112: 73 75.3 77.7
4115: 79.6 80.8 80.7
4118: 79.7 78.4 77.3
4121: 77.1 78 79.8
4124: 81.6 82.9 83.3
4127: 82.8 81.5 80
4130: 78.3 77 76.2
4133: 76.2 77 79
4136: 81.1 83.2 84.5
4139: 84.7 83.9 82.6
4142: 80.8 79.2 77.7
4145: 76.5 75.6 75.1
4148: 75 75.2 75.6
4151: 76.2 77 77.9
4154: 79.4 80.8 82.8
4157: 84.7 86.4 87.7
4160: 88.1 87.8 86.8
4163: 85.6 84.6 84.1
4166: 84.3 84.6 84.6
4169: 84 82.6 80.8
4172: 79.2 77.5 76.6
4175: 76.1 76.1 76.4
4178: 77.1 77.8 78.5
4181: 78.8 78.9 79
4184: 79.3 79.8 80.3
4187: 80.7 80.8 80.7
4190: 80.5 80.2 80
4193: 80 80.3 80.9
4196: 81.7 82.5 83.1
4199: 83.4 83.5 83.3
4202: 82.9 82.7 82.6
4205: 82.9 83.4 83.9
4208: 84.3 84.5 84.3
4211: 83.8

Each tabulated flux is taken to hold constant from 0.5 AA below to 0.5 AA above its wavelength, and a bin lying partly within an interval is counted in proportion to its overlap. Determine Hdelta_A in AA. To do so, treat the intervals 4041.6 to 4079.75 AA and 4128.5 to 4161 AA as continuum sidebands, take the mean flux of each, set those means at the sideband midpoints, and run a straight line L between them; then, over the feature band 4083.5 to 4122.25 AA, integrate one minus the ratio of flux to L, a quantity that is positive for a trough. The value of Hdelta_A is 3.7 AA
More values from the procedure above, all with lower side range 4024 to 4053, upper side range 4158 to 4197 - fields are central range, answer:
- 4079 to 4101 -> 2.6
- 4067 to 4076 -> 0.6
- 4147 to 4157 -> 0.4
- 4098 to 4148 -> 3.6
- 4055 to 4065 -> 0.5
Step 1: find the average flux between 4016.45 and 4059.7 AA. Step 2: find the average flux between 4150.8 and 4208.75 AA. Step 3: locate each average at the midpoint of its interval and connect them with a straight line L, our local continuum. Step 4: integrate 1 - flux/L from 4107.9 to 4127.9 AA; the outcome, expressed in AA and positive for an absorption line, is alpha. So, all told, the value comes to 0.9 AA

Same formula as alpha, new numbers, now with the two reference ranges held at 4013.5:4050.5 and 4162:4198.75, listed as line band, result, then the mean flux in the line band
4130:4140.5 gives 0.15 AA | 80.2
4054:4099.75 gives 4.38 AA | 74.5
